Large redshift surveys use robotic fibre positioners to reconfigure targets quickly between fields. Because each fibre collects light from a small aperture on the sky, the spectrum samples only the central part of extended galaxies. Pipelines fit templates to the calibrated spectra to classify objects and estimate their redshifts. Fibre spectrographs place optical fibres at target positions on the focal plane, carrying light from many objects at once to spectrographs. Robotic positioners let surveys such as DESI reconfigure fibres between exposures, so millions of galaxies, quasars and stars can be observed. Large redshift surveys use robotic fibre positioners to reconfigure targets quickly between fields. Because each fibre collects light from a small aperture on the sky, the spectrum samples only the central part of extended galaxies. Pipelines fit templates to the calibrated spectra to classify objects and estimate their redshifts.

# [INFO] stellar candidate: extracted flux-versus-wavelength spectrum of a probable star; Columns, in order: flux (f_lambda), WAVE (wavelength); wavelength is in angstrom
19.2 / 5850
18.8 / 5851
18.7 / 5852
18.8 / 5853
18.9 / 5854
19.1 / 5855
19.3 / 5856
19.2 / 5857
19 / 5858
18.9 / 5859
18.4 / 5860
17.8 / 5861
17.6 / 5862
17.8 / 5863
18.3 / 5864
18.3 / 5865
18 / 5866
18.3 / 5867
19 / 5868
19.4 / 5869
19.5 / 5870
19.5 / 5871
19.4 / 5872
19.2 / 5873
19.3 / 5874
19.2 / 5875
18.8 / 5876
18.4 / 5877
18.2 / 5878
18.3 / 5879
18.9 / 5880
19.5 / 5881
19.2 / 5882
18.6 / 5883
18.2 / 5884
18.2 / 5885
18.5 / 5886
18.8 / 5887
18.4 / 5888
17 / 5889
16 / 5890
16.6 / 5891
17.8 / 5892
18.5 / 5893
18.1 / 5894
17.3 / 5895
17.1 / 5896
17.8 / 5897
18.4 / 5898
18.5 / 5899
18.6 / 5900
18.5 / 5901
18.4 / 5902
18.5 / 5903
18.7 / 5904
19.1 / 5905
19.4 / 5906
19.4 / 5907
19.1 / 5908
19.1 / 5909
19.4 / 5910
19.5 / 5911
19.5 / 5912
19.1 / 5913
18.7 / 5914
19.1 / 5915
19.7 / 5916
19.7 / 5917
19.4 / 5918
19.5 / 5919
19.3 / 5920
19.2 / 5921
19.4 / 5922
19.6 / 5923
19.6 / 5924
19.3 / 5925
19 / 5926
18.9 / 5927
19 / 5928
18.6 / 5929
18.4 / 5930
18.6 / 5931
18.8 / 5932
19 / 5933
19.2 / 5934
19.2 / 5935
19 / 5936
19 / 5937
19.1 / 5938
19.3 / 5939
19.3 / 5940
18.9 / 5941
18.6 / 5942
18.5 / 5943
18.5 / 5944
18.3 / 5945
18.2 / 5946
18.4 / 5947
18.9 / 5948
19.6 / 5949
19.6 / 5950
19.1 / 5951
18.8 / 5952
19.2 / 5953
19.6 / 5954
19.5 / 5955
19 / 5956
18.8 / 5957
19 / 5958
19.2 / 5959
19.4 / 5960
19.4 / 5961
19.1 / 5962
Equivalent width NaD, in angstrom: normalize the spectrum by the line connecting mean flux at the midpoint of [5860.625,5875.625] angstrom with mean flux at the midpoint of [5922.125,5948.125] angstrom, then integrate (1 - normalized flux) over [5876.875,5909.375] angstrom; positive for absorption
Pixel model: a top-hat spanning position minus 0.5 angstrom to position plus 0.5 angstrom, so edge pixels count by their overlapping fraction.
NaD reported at 0.8 angstrom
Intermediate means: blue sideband 18.7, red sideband 18.9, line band 18.3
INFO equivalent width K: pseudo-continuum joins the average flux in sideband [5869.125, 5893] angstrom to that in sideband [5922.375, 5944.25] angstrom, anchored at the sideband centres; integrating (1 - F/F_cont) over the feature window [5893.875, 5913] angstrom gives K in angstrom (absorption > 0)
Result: 0.04 angstrom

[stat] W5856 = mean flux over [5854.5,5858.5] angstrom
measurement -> 19.1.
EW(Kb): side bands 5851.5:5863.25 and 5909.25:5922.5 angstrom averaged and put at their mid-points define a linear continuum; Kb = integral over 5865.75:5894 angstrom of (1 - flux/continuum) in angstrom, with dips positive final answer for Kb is 0.6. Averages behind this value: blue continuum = 18.6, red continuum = 19.3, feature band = 18.5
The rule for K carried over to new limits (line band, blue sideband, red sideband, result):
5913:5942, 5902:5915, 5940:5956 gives -0.17 angstrom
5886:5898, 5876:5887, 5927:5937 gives 0.65 angstrom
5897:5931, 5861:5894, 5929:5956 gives -0.60 angstrom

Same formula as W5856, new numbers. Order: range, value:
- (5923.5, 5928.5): 19.2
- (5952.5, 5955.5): 19.4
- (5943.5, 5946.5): 18.3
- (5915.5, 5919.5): 19.6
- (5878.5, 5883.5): 18.9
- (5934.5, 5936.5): 19.1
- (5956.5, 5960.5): 19.1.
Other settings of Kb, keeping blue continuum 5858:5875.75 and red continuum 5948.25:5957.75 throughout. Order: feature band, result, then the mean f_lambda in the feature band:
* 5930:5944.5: 0.2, 18.9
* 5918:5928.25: -0.1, 19.3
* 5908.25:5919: -0.2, 19.3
